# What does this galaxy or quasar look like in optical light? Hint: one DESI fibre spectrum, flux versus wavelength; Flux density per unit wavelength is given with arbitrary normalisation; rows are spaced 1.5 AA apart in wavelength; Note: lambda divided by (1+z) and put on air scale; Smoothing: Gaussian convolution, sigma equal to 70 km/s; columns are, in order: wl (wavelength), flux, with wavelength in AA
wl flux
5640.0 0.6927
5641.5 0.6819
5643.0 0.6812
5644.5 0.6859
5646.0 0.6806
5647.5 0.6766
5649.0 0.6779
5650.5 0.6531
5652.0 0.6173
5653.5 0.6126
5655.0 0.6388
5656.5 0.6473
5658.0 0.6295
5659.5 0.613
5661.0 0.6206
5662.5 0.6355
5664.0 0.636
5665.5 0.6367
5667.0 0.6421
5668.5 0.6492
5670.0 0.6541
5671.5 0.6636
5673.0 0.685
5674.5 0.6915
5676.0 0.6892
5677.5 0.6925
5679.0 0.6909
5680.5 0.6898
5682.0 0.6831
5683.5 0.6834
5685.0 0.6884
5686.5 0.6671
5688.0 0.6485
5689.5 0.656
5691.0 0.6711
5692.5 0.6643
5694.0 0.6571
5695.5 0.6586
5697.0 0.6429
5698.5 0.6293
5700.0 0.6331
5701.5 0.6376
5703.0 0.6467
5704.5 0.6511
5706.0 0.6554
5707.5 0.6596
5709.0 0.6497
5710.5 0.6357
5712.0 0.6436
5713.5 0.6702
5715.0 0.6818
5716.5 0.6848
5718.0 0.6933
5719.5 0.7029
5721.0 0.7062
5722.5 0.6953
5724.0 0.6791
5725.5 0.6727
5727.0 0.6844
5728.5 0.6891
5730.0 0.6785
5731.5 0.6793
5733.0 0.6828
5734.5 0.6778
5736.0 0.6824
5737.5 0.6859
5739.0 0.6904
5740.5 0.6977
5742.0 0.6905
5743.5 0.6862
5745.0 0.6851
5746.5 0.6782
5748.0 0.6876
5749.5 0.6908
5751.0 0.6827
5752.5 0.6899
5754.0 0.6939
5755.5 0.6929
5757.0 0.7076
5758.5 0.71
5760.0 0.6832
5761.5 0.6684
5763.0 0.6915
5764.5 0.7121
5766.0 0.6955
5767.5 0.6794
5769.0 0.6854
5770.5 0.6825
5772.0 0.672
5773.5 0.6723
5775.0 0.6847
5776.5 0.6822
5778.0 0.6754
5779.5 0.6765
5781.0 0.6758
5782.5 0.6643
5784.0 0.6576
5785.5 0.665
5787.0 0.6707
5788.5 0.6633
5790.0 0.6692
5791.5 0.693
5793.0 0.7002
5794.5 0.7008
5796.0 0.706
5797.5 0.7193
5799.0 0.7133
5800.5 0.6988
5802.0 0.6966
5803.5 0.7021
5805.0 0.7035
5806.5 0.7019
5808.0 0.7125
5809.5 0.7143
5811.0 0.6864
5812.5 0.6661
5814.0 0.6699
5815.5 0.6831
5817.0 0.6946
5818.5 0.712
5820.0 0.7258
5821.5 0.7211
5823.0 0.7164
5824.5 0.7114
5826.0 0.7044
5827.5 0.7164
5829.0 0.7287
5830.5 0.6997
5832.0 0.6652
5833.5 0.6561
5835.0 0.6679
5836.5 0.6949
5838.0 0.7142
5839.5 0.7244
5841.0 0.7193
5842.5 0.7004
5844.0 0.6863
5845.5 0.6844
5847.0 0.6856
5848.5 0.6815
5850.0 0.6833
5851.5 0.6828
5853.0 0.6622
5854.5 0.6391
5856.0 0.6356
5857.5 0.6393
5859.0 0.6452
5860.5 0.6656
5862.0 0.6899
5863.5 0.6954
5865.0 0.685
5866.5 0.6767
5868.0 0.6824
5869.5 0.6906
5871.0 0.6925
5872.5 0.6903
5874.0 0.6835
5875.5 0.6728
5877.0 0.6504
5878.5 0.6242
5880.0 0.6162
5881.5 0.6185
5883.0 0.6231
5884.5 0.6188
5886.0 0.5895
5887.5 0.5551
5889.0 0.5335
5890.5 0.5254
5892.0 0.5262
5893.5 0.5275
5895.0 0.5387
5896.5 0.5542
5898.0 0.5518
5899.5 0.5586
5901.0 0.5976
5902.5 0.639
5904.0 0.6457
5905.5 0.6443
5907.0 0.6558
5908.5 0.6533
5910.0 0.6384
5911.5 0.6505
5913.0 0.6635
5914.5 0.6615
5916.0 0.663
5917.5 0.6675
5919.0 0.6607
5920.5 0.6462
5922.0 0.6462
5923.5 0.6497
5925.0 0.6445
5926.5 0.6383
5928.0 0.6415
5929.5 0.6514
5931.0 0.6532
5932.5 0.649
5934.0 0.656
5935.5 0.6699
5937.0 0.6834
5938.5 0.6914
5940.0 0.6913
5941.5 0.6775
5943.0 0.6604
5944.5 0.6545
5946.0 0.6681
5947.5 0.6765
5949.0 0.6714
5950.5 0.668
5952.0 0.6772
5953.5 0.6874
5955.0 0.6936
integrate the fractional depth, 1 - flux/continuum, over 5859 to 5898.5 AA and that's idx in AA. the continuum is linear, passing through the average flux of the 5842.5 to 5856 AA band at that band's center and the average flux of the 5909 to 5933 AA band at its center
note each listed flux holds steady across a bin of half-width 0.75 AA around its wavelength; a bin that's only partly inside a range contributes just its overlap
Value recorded 2.5 AA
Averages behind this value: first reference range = 0.675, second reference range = 0.652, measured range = 0.623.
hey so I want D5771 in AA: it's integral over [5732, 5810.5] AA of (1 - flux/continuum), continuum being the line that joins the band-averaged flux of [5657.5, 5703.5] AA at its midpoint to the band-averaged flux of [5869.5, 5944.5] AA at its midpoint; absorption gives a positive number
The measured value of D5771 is -5.0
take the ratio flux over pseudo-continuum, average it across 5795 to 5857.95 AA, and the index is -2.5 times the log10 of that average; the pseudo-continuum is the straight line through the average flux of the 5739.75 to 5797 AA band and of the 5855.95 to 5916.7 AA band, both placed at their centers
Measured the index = -0.059 mag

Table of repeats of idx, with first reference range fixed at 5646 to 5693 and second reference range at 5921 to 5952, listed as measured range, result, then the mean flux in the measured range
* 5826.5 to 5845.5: -1.0 AA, 0.697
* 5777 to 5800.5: -0.8 AA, 0.684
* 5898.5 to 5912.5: 0.7 AA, 0.631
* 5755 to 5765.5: -0.6 AA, 0.695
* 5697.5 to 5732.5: -0.5 AA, 0.668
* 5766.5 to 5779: -0.4 AA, 0.68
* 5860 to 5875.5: -0.6 AA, 0.685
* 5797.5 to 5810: -0.9 AA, 0.706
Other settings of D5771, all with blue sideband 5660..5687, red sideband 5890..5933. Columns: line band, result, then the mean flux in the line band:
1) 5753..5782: -1.67 AA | 0.686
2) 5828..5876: -3.69 AA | 0.682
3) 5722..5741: -0.82 AA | 0.684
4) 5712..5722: -0.43 AA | 0.687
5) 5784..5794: -0.48 AA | 0.676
